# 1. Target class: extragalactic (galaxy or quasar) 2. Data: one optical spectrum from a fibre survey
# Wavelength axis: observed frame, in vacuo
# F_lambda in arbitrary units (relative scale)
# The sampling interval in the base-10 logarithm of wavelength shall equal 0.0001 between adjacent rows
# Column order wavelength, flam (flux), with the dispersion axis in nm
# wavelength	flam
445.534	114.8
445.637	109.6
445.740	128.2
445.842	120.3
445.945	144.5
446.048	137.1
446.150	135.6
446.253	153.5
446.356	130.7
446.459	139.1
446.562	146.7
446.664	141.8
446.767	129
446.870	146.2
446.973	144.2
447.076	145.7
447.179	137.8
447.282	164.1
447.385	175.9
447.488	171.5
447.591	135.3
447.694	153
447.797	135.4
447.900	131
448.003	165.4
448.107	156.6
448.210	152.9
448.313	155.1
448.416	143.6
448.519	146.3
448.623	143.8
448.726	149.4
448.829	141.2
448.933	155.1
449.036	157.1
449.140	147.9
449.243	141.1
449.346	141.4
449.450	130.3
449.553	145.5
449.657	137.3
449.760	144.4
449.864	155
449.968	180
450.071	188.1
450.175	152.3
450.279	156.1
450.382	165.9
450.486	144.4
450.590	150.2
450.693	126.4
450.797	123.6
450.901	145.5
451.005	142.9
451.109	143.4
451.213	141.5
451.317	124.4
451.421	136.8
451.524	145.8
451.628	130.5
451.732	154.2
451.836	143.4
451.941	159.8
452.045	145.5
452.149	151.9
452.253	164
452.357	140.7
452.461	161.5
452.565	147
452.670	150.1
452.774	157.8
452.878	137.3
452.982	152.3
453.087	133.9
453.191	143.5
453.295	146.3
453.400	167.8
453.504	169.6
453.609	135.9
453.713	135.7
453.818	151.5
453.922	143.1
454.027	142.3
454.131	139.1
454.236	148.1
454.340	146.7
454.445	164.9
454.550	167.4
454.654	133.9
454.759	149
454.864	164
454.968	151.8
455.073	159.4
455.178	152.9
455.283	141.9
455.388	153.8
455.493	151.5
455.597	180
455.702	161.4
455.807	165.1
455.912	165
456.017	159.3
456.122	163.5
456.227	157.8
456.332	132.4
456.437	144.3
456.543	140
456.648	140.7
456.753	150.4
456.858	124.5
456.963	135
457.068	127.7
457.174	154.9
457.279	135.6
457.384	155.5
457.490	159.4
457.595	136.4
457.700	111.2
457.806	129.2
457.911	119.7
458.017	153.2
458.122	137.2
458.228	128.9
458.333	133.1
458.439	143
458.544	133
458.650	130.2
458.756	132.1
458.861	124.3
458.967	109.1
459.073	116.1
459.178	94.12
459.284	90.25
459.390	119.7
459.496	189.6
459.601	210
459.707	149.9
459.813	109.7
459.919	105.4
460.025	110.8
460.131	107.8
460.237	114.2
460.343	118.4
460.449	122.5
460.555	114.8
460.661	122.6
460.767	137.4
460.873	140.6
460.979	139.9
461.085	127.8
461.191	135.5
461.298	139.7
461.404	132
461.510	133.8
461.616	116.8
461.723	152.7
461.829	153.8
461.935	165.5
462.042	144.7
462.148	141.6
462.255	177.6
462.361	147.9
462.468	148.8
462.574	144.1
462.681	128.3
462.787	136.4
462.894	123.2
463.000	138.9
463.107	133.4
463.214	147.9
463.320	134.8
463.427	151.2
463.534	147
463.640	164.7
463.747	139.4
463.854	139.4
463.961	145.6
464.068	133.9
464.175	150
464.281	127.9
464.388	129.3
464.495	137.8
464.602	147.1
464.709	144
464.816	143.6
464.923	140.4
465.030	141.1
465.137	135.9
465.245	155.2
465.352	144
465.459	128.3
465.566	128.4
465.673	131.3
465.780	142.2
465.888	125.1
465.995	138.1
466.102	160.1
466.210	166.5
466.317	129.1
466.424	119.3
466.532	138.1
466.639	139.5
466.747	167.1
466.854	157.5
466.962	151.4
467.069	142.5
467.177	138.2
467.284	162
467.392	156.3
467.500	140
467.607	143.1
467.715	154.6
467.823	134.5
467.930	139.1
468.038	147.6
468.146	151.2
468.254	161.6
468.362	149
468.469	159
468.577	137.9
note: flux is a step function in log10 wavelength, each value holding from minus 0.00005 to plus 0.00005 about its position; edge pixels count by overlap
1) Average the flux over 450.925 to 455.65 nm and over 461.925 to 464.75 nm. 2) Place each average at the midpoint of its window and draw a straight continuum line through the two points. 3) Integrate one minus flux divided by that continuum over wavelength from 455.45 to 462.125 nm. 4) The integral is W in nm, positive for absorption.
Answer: 0.395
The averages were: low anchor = 149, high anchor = 143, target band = 137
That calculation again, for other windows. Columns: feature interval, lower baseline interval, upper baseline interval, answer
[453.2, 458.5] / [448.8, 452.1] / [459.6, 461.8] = -0.37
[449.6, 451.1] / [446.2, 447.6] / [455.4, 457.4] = -0.02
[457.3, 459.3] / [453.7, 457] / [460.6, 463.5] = 0.24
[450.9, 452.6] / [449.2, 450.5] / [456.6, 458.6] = 0.04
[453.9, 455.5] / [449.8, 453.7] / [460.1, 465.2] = -0.05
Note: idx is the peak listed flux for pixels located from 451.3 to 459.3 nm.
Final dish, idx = 180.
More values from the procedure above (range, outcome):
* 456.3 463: 210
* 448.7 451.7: 188.1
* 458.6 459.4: 132.1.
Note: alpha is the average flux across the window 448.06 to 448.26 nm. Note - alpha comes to 155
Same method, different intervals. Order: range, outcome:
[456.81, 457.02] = 130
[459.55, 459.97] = 143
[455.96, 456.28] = 160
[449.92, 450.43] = 169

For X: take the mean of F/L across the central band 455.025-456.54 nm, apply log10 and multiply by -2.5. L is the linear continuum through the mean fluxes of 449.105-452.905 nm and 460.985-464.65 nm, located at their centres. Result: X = -0.08 mag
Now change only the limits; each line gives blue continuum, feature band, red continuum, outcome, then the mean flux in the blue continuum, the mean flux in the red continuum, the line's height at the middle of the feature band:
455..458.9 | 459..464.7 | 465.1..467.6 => 0.056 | 144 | 143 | 144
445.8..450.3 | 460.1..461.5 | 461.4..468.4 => 0.134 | 148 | 143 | 144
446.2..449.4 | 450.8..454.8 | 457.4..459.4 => -0.070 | 148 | 127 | 138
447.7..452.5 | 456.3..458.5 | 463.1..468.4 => 0.062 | 148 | 144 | 146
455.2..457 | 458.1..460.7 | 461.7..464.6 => 0.168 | 151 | 144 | 148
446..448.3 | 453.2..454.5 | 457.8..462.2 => -0.076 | 147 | 132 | 139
